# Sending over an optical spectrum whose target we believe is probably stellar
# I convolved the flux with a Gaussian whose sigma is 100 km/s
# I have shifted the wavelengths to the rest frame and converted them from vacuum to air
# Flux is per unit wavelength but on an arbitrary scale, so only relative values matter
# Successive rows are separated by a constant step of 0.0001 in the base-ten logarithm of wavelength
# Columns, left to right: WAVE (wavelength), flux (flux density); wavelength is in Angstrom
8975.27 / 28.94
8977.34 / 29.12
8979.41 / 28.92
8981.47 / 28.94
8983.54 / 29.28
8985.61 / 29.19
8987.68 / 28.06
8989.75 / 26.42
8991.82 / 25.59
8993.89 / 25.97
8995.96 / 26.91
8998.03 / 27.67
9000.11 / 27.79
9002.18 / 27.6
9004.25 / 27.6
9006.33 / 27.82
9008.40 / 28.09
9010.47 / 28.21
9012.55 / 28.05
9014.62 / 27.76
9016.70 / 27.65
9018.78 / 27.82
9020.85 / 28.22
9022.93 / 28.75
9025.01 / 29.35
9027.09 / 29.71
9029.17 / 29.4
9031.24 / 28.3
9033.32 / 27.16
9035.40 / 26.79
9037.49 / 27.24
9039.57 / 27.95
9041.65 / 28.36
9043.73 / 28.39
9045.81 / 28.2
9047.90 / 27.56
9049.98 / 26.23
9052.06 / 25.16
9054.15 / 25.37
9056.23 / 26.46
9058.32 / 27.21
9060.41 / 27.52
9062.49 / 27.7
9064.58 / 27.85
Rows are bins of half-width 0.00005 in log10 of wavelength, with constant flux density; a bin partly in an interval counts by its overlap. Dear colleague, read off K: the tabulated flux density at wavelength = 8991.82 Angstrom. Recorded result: 25.59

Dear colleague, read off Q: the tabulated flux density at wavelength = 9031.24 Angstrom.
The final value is 28.3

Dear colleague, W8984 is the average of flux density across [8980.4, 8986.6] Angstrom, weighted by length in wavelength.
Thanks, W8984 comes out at 29.2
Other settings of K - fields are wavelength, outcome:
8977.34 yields 29.12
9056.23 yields 26.46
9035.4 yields 26.79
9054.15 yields 25.37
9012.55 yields 28.05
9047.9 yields 27.56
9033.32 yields 27.16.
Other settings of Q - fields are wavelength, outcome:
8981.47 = 28.94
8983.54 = 29.28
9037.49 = 27.24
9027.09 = 29.71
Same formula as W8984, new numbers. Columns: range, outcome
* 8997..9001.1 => 27.7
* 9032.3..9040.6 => 27.3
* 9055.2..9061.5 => 27.1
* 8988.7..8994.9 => 26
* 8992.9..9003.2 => 27.2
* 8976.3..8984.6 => 29.1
